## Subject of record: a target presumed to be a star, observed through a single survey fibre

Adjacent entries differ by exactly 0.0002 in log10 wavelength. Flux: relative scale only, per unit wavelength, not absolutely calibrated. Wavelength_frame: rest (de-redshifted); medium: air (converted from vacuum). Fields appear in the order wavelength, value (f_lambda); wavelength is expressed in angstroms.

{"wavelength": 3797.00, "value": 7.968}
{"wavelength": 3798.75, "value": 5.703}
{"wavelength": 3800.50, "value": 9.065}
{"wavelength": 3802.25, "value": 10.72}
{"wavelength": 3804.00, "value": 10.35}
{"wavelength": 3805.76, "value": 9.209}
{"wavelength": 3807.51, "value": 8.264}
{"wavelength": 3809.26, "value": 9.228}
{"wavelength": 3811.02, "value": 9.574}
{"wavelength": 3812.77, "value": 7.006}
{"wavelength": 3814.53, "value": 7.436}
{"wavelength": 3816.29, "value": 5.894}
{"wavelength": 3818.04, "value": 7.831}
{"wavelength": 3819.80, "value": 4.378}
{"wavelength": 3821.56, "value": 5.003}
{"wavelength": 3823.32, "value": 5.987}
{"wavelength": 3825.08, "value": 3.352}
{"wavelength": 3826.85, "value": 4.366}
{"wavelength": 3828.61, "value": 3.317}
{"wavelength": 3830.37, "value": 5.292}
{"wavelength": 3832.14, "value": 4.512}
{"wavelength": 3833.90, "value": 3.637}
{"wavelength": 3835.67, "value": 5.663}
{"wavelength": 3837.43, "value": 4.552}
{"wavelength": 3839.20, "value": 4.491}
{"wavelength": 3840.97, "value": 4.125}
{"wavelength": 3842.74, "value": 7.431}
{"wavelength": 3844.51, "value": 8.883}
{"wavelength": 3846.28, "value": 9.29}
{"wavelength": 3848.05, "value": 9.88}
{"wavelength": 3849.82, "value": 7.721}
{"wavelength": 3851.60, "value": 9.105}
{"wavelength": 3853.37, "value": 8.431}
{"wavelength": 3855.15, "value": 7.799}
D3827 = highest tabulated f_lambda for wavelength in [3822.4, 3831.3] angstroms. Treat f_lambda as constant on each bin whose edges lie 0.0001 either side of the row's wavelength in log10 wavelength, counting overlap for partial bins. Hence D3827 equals 5.987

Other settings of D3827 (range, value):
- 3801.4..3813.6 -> 10.72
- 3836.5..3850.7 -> 9.88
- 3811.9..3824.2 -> 7.831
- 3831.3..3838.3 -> 5.663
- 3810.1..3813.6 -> 9.574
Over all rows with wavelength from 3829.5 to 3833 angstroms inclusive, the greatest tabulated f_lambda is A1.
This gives 5.292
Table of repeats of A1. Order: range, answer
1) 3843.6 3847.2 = 9.29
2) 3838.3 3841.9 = 4.491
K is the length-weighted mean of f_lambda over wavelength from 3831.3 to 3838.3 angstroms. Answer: 4.6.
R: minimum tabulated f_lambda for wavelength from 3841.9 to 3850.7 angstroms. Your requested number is 7.431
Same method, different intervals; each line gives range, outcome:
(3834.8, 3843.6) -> 4.125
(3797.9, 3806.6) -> 5.703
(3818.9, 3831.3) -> 3.317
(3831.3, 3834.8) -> 3.637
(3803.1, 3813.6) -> 7.006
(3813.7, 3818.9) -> 5.894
